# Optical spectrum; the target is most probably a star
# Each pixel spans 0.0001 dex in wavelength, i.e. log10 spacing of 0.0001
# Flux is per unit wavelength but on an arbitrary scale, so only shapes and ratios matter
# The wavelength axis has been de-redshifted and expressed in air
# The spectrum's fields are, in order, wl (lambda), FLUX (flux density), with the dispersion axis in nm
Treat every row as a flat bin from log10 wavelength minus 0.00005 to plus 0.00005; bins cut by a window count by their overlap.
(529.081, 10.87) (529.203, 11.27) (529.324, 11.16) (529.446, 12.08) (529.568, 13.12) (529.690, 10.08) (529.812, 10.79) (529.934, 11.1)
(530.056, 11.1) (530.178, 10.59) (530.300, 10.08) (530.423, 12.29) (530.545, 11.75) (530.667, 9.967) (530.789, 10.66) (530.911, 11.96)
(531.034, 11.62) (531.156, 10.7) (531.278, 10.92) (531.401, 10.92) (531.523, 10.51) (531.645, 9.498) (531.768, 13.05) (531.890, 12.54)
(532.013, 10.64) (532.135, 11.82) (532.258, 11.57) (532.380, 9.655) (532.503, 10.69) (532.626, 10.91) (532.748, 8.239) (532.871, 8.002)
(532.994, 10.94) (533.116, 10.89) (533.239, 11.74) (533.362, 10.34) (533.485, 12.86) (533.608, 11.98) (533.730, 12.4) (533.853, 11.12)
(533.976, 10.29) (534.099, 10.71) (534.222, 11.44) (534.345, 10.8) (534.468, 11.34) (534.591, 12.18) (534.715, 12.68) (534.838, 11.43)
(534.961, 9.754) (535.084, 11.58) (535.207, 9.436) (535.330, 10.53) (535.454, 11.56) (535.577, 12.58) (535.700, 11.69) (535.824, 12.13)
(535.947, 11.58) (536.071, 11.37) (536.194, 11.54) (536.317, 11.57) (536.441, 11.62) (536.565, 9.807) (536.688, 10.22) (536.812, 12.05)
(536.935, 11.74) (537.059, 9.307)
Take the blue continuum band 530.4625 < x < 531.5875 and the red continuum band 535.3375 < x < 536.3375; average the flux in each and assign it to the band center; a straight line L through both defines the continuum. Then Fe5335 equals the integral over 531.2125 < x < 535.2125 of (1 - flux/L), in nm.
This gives 0.11 nm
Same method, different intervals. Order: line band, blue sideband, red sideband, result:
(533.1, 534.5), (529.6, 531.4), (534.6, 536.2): -0.01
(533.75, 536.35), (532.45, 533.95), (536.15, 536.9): -0.07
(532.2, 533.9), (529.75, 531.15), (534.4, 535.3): 0.05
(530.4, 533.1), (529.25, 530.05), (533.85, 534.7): 0.11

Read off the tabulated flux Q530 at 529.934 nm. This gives 11.1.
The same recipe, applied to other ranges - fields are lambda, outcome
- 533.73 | 12.4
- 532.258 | 11.57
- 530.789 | 10.66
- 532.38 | 9.655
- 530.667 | 9.967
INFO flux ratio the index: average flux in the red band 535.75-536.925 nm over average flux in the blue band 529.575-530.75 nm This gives 1.03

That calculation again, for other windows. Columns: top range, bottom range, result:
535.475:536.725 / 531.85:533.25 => 1.08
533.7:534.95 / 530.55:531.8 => 1.03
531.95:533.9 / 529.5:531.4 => 0.98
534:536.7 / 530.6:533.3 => 1.04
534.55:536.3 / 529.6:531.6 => 1.04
